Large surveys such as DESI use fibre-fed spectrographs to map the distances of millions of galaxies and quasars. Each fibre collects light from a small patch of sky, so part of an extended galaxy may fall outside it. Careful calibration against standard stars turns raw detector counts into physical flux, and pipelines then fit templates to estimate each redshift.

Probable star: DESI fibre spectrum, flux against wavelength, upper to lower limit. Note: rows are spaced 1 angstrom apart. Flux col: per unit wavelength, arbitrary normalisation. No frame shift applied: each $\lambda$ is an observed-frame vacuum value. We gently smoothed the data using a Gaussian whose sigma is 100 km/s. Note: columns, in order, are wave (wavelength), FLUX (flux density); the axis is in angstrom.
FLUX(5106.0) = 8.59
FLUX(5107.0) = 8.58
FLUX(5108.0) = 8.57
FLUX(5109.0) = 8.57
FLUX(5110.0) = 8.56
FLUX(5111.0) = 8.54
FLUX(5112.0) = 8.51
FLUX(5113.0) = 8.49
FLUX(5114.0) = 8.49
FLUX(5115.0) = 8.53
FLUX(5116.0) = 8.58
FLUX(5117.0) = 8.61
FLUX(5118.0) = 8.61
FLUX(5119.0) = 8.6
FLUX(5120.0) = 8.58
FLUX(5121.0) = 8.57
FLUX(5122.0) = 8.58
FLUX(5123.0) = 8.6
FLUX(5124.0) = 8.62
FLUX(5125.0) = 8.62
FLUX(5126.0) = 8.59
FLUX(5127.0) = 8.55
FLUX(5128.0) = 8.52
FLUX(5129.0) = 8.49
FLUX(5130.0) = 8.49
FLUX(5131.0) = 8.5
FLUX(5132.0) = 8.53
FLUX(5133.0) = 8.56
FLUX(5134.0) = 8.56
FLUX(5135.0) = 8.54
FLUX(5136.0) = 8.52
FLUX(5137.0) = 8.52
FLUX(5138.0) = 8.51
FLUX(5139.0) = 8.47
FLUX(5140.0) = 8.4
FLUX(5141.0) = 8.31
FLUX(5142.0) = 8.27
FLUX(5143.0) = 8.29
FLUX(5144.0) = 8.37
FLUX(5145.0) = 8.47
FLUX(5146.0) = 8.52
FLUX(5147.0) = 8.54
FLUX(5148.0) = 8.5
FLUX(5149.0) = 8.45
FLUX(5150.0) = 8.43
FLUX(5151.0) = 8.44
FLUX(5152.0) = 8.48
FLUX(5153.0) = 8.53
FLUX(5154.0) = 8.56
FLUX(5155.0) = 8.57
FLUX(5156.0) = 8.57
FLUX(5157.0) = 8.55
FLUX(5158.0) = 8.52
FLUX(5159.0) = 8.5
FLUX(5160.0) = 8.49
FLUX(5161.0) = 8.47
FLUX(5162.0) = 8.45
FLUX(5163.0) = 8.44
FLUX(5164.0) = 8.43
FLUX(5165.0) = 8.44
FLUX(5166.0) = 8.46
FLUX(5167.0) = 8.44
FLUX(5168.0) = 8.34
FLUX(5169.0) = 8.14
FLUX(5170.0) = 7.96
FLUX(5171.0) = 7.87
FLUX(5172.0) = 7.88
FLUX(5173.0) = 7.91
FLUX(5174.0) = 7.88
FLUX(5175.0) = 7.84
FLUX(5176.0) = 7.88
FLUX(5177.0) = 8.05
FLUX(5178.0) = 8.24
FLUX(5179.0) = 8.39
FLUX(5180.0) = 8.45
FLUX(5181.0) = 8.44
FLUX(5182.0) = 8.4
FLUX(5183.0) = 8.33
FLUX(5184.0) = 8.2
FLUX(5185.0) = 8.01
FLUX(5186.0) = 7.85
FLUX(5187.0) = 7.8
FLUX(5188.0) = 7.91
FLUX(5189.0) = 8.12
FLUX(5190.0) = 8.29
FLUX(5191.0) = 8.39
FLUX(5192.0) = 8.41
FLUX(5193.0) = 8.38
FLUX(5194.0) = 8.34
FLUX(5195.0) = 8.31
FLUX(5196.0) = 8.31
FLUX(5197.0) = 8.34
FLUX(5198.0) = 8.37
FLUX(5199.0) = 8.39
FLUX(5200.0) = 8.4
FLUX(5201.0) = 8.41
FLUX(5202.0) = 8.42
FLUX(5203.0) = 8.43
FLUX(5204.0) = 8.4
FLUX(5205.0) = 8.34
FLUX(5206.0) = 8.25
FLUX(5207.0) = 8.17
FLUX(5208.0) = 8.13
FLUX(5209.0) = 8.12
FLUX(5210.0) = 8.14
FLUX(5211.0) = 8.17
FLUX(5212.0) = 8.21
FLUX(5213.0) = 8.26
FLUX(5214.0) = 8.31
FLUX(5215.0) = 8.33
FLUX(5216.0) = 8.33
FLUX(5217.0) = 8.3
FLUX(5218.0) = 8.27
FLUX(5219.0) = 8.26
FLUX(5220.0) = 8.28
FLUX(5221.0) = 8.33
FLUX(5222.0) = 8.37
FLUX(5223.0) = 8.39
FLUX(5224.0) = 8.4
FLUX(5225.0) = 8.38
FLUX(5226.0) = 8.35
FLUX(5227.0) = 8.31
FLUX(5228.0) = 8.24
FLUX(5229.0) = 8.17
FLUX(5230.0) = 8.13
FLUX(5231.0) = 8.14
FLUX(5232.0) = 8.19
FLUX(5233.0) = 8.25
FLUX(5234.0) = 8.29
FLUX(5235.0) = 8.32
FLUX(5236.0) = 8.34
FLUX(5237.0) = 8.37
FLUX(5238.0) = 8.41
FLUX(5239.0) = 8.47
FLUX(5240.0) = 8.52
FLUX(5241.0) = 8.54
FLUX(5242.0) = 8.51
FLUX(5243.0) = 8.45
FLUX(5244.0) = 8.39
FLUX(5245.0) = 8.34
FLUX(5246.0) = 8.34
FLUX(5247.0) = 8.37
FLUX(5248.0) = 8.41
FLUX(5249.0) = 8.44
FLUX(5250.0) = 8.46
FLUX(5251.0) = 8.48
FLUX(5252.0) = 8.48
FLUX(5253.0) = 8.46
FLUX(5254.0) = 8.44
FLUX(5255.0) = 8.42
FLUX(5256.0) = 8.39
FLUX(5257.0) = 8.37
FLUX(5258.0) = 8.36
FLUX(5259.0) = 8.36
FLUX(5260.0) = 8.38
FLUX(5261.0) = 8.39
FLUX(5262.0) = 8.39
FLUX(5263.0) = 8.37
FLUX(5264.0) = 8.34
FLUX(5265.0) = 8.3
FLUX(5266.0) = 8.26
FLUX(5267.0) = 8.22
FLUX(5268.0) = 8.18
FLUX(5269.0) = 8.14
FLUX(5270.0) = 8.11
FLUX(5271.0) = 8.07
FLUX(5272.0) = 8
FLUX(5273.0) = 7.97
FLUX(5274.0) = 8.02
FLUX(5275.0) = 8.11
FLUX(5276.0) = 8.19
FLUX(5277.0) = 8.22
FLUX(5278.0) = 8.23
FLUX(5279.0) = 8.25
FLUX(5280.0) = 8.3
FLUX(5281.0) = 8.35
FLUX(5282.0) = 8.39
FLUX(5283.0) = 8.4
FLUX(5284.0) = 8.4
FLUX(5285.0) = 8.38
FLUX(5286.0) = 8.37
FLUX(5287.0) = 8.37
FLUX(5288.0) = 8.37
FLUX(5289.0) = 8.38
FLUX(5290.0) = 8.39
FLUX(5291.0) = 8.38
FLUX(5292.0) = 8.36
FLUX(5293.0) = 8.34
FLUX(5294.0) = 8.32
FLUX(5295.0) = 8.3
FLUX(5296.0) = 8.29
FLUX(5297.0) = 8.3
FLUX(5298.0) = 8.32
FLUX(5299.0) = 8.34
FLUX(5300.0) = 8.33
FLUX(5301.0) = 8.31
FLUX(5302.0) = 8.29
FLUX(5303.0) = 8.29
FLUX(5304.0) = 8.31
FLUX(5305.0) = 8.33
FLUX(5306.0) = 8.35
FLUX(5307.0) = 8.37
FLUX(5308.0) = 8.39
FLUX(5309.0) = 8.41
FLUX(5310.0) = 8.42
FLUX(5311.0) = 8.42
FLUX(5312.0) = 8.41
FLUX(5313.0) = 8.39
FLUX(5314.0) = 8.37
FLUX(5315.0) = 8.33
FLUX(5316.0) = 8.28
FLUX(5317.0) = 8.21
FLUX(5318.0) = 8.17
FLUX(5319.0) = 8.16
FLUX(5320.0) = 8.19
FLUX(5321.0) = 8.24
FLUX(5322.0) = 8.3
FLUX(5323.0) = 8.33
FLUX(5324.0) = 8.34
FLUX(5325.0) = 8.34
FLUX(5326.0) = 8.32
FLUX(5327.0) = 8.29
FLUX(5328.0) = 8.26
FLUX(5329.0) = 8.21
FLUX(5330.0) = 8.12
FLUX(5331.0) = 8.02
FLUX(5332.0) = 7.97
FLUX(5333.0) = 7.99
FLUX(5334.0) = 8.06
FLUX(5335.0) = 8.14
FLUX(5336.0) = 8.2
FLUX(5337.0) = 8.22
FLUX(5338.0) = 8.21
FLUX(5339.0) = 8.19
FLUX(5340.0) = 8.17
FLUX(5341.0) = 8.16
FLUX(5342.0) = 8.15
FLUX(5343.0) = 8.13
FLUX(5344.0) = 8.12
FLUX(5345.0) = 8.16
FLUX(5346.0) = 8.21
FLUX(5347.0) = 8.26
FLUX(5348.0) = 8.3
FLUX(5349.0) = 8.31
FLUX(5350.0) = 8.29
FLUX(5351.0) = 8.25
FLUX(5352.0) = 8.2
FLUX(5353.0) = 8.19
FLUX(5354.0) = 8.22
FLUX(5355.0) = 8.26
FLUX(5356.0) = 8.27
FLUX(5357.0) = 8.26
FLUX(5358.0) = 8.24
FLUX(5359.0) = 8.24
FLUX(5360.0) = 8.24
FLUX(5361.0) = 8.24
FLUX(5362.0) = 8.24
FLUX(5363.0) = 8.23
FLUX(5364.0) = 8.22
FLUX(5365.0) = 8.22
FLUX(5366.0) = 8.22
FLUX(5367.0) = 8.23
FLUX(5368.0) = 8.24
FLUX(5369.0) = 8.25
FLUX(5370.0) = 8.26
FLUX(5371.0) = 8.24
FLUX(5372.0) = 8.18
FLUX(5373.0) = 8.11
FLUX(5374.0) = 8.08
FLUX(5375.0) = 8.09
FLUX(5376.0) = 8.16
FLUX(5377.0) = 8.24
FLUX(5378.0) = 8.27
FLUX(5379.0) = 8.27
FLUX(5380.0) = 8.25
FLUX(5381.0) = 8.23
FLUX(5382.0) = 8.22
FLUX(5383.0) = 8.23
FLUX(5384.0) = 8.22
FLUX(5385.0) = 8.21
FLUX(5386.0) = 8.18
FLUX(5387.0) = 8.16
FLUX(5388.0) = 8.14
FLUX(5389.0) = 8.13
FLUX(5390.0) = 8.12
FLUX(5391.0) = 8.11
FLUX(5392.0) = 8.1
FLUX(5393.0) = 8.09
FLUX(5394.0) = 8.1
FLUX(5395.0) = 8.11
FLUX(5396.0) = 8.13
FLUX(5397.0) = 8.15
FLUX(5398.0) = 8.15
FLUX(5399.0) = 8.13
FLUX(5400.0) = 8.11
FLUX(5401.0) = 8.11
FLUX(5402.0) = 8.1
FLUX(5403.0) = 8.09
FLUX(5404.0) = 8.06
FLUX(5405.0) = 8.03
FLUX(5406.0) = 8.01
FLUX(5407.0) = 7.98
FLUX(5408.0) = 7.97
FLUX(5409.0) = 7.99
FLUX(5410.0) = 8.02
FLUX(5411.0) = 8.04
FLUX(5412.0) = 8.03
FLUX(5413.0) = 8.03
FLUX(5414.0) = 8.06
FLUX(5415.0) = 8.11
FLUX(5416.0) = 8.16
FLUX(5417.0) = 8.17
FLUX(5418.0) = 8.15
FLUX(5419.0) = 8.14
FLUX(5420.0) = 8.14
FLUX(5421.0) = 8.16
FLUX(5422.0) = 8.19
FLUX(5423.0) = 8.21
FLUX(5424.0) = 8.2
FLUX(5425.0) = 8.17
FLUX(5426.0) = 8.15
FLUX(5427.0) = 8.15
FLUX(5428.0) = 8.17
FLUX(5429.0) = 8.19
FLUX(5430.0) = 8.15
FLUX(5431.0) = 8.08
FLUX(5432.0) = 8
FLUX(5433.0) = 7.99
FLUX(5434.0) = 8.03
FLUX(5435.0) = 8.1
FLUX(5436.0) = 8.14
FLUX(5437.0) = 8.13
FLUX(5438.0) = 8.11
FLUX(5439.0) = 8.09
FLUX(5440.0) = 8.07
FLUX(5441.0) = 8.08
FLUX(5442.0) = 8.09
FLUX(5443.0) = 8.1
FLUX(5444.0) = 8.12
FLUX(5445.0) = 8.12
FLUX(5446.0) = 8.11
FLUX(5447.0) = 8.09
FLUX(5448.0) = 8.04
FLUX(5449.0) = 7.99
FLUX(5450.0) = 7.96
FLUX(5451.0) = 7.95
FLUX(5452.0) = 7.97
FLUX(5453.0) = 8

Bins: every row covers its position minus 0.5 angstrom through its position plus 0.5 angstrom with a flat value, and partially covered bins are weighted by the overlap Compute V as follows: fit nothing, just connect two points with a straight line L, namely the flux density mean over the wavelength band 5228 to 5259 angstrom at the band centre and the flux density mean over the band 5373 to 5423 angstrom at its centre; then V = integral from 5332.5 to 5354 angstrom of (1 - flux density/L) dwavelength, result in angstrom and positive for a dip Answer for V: 0.1 angstrom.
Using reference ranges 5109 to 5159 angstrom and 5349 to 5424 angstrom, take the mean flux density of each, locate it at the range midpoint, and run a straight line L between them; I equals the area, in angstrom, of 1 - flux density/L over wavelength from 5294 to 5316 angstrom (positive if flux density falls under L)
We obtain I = -0.2 angstrom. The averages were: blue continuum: 8.51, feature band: 8.34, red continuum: 8.16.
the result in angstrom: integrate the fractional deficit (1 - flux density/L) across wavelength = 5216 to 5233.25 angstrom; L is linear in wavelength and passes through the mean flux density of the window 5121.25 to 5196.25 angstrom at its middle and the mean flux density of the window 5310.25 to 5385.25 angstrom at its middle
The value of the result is 0.1 angstrom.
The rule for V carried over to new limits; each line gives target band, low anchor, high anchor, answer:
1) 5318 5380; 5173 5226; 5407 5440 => -0.4 angstrom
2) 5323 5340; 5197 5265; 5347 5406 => 0.1 angstrom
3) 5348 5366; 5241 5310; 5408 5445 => -0.1 angstrom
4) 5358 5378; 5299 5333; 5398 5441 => 0.0 angstrom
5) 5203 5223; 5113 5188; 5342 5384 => 0.2 angstrom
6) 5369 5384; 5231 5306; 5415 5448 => 0.0 angstrom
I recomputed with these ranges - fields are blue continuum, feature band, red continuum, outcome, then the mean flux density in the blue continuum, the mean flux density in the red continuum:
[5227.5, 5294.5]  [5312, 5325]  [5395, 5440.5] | -0.07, 8.32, 8.1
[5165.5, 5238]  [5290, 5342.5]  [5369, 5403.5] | -0.49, 8.24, 8.16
